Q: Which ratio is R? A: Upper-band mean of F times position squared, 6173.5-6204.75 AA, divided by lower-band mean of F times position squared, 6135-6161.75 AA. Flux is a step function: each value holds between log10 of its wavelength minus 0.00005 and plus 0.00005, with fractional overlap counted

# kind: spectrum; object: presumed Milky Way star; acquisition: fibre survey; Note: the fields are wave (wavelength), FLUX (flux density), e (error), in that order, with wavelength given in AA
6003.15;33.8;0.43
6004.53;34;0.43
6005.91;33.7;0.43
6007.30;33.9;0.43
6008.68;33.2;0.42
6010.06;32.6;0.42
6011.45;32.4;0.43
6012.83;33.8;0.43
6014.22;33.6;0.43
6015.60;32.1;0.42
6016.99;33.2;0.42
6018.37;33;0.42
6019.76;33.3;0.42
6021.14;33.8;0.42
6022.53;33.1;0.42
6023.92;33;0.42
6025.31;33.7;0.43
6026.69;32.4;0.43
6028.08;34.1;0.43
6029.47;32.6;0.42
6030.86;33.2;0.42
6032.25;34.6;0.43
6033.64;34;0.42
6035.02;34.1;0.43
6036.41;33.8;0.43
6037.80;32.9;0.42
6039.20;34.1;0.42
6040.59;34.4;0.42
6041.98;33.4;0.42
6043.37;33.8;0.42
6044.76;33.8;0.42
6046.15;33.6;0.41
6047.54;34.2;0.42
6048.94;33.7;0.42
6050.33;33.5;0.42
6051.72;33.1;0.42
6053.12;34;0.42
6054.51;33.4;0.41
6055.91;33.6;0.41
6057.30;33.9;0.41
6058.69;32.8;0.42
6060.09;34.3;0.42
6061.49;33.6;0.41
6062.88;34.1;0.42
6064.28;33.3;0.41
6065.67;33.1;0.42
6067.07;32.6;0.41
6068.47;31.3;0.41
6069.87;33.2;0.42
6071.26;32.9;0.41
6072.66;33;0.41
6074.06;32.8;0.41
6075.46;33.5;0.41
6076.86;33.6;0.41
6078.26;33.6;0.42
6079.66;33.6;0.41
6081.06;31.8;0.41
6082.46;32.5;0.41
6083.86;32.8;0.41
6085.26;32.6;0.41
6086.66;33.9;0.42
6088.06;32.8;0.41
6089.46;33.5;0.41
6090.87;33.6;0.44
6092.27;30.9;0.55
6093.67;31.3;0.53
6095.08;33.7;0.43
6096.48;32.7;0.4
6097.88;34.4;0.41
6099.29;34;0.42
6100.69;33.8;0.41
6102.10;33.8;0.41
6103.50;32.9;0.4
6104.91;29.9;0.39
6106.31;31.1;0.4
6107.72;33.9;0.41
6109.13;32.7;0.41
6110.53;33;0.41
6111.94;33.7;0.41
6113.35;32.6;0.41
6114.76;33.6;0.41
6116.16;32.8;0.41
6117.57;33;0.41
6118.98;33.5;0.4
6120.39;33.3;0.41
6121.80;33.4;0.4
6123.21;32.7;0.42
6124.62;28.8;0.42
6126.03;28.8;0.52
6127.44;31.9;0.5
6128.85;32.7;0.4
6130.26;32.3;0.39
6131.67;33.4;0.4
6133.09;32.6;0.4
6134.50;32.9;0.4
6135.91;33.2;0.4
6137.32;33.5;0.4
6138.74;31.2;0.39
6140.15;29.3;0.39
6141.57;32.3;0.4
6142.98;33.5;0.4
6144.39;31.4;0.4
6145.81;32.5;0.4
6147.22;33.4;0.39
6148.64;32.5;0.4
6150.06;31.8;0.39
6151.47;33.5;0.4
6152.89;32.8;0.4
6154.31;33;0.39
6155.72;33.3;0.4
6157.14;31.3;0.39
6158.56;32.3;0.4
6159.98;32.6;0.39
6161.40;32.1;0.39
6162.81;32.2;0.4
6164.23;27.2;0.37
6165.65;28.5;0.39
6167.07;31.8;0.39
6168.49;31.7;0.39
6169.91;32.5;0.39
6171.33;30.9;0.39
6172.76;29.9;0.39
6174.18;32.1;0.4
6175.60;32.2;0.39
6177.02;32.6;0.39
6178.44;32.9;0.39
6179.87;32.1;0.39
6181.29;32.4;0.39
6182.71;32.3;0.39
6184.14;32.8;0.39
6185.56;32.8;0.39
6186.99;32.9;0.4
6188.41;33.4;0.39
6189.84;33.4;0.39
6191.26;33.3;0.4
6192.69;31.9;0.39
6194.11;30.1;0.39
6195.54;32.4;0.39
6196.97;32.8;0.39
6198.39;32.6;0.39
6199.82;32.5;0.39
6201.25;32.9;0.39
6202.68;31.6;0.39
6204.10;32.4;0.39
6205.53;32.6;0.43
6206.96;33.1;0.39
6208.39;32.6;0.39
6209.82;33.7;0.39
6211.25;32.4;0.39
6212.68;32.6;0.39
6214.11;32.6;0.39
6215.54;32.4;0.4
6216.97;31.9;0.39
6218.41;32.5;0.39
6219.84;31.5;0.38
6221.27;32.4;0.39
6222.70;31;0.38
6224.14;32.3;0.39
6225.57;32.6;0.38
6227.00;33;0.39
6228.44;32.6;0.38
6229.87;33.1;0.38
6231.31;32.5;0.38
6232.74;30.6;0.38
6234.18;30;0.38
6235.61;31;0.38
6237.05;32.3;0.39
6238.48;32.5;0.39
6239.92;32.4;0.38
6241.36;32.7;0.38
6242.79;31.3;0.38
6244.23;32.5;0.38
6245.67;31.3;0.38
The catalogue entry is 1.0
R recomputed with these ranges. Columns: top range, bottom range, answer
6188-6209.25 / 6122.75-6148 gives 1.04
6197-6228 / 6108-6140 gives 1.03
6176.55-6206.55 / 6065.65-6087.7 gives 1.03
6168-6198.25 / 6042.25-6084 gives 1.01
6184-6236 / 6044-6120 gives 1.02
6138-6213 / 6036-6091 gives 1.00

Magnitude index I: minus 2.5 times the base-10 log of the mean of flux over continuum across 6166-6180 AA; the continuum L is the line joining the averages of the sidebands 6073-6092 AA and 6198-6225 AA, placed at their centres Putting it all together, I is 0.03 mag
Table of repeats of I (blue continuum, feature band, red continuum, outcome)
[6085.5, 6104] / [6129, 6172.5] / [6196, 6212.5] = 0.03 mag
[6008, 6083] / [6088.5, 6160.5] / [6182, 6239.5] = 0.01 mag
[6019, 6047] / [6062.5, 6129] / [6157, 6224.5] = 0.01 mag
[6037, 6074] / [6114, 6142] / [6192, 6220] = 0.02 mag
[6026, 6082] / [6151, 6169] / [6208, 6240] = 0.03 mag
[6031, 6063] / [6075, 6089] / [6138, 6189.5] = 0.00 mag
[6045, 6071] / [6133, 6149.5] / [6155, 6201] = 0.00 mag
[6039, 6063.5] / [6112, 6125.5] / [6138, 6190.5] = 0.00 mag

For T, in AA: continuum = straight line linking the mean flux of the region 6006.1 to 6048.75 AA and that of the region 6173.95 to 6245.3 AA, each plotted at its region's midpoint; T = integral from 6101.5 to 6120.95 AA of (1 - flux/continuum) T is 0.1 AA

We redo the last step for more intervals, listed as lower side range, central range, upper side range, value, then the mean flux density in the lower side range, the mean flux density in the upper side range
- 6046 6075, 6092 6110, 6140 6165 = 0.0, 33.3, 32.1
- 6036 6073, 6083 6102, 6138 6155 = -0.1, 33.5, 32.3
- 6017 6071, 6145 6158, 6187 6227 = 0.1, 33.5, 32.5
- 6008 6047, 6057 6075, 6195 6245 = 0.0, 33.4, 32.3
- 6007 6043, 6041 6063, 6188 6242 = -0.3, 33.4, 32.3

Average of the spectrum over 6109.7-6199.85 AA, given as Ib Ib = 32.2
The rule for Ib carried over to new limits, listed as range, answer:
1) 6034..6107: 33.2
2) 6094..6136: 32.7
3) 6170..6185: 32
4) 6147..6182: 31.9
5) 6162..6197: 31.9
